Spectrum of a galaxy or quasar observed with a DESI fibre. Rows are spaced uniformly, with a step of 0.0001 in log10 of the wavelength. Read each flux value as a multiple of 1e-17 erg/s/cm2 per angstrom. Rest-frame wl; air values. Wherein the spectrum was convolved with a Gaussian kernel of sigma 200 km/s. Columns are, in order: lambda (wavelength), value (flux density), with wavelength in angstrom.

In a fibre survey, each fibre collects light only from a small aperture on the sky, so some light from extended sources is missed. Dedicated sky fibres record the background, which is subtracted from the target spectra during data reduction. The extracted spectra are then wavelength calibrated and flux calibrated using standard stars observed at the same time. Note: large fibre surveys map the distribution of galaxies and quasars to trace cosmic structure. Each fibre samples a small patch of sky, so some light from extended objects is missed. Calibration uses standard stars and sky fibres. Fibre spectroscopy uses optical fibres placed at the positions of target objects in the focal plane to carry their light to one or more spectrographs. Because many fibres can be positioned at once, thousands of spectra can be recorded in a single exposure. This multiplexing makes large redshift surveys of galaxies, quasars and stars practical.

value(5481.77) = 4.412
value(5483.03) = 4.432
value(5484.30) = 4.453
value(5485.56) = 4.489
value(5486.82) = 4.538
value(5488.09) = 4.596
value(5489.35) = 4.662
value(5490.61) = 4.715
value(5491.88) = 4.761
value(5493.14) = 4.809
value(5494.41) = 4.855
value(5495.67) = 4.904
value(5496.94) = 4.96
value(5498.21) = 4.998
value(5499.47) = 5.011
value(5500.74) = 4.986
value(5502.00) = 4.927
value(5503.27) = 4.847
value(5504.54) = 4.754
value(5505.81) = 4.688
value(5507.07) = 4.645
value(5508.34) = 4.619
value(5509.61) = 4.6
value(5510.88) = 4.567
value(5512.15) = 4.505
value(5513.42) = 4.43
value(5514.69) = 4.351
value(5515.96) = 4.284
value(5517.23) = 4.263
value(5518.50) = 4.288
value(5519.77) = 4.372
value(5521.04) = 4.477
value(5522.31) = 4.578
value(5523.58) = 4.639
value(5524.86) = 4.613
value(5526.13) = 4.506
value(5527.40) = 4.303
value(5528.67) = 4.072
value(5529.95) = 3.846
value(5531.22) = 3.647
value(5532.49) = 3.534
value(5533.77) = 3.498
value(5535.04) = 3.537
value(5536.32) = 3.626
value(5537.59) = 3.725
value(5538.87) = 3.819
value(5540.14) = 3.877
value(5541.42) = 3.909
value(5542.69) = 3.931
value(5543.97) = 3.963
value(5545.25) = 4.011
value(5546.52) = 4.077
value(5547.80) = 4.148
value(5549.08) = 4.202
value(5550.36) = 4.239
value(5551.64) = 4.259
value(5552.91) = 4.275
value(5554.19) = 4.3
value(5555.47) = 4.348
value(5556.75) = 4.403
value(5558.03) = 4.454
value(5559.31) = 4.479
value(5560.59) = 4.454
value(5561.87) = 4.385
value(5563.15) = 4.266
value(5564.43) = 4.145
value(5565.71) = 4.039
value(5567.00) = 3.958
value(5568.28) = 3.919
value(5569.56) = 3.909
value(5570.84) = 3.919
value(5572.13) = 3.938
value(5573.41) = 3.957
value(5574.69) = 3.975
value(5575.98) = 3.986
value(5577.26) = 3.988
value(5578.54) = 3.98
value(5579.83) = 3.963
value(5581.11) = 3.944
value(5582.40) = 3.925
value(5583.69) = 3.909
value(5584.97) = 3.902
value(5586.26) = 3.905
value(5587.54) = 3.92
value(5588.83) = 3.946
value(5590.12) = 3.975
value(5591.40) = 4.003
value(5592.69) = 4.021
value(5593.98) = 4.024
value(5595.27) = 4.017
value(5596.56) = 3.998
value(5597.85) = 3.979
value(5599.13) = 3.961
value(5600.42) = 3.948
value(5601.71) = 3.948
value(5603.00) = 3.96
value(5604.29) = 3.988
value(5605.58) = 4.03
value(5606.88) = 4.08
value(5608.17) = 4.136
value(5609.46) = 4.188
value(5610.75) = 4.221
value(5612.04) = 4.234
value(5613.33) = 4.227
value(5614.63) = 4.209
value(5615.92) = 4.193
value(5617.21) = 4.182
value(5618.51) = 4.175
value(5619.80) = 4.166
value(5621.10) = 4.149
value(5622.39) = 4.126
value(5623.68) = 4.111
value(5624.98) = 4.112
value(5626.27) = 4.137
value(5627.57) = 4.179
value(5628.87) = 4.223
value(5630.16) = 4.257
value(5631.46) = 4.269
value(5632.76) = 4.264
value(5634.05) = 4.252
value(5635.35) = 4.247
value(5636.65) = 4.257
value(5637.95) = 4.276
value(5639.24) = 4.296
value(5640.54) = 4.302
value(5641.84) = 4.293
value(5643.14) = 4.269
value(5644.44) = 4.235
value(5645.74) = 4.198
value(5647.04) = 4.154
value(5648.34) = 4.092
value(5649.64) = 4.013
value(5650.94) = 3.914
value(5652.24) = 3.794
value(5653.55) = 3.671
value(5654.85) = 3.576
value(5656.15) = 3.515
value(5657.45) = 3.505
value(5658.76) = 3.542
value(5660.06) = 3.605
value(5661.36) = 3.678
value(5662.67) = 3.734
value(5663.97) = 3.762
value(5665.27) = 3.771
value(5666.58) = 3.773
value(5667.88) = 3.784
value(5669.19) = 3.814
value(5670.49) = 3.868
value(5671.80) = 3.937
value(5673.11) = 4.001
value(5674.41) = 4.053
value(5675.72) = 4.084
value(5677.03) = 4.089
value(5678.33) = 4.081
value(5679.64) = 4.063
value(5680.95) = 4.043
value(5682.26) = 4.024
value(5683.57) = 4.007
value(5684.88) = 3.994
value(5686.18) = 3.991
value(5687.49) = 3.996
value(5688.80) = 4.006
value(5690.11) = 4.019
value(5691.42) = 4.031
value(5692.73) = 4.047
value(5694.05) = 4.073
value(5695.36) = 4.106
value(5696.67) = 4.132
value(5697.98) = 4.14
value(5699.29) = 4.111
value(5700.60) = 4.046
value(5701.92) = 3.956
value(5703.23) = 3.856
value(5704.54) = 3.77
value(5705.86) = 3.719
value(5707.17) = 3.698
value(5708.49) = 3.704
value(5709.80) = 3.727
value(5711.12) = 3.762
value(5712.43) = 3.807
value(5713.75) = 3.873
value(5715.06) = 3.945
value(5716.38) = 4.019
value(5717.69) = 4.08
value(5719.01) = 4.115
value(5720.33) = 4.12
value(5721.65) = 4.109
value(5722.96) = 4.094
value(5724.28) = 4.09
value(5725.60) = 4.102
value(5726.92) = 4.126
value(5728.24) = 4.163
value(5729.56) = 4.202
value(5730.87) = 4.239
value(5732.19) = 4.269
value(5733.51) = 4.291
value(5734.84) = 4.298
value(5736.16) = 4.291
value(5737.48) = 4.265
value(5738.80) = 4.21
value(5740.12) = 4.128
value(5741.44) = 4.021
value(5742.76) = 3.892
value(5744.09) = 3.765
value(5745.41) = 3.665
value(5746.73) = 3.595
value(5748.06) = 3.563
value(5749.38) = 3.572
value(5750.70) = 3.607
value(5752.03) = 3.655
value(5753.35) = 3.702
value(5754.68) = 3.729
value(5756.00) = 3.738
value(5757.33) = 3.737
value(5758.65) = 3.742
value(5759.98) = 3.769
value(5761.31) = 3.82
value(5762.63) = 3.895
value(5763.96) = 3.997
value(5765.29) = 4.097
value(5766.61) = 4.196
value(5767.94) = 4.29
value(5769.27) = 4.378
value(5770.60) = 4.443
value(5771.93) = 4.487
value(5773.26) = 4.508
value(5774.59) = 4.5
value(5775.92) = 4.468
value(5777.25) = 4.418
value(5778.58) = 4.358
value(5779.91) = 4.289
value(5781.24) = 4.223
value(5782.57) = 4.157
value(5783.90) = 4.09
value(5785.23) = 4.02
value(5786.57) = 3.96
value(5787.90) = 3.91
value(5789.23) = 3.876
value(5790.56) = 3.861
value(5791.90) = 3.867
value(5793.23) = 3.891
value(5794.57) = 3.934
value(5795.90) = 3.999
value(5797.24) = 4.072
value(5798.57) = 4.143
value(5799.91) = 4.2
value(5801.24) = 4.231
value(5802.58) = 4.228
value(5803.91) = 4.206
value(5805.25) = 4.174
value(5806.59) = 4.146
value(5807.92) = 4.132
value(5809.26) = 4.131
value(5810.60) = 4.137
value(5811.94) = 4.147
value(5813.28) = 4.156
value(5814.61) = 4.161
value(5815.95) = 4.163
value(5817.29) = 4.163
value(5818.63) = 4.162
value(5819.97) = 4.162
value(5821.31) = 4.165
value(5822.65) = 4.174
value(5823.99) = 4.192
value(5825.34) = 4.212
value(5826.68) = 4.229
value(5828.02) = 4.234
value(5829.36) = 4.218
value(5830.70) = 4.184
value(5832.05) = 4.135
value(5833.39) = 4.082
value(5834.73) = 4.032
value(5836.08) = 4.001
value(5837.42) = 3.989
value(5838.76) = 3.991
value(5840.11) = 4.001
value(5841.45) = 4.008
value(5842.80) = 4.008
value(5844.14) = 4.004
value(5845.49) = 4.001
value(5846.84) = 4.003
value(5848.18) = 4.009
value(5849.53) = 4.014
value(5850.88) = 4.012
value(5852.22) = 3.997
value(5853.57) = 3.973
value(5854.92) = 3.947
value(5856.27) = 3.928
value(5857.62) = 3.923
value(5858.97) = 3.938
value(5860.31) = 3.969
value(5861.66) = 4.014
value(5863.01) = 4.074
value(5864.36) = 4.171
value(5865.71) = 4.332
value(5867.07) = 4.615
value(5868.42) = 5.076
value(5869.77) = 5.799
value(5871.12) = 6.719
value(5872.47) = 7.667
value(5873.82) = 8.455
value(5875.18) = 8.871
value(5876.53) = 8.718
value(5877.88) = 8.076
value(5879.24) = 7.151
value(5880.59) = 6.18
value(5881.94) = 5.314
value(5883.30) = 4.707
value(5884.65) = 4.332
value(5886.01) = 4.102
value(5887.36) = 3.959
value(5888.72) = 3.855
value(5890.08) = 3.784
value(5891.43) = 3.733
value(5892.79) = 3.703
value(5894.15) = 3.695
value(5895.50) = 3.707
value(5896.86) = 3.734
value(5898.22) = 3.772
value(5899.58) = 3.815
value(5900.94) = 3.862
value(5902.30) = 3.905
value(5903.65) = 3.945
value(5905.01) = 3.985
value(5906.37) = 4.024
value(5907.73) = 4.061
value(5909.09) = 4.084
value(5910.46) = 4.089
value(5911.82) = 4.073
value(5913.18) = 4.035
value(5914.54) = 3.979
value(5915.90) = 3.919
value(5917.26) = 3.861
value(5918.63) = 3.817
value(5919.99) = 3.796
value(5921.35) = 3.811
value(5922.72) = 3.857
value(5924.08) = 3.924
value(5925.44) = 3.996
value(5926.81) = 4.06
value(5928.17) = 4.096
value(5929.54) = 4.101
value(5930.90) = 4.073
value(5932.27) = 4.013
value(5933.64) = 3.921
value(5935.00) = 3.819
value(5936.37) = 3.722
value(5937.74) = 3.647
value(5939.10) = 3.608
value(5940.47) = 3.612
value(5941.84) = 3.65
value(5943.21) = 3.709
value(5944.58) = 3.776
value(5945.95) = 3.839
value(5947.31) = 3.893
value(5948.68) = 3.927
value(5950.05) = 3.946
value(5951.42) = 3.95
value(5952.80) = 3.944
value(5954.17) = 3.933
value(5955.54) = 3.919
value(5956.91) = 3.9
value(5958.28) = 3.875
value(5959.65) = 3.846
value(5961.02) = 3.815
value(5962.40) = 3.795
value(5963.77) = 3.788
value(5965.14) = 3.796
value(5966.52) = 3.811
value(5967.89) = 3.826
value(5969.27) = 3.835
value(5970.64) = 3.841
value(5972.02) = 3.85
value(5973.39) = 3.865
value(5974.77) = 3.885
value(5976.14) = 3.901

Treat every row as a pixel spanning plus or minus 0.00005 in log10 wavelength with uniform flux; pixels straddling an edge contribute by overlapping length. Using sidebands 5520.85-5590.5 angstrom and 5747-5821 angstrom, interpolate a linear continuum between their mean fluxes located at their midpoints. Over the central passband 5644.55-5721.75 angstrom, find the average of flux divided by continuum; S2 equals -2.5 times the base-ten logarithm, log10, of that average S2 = 0.040 mag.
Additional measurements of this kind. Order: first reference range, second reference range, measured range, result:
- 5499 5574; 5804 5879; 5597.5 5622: 0.06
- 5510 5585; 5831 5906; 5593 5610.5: 0.05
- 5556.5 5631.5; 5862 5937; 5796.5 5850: 0.09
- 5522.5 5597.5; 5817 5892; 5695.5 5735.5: 0.09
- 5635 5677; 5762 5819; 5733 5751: 0.04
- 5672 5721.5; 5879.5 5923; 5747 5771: 0.04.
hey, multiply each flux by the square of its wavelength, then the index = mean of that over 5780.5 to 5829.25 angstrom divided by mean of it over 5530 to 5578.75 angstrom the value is 1.11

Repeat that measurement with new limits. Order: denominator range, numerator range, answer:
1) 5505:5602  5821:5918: 1.22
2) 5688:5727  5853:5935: 1.22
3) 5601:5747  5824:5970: 1.15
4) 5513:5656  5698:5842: 1.06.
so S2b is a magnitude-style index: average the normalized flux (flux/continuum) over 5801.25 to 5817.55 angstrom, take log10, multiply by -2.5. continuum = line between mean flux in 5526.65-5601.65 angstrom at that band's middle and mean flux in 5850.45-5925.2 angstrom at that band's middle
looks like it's 0.073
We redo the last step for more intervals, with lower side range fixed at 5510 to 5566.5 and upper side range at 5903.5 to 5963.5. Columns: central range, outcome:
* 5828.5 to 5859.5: -0.015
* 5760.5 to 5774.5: -0.054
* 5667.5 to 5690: 0.022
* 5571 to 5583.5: 0.051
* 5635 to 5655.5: 0.001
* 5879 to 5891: -0.197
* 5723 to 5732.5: -0.032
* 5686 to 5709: 0.026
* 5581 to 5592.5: 0.054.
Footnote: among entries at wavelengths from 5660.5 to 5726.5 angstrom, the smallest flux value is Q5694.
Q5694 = 3.678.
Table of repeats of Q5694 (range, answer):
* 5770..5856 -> 3.861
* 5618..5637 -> 4.111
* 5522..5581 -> 3.498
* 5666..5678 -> 3.773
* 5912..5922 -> 3.796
